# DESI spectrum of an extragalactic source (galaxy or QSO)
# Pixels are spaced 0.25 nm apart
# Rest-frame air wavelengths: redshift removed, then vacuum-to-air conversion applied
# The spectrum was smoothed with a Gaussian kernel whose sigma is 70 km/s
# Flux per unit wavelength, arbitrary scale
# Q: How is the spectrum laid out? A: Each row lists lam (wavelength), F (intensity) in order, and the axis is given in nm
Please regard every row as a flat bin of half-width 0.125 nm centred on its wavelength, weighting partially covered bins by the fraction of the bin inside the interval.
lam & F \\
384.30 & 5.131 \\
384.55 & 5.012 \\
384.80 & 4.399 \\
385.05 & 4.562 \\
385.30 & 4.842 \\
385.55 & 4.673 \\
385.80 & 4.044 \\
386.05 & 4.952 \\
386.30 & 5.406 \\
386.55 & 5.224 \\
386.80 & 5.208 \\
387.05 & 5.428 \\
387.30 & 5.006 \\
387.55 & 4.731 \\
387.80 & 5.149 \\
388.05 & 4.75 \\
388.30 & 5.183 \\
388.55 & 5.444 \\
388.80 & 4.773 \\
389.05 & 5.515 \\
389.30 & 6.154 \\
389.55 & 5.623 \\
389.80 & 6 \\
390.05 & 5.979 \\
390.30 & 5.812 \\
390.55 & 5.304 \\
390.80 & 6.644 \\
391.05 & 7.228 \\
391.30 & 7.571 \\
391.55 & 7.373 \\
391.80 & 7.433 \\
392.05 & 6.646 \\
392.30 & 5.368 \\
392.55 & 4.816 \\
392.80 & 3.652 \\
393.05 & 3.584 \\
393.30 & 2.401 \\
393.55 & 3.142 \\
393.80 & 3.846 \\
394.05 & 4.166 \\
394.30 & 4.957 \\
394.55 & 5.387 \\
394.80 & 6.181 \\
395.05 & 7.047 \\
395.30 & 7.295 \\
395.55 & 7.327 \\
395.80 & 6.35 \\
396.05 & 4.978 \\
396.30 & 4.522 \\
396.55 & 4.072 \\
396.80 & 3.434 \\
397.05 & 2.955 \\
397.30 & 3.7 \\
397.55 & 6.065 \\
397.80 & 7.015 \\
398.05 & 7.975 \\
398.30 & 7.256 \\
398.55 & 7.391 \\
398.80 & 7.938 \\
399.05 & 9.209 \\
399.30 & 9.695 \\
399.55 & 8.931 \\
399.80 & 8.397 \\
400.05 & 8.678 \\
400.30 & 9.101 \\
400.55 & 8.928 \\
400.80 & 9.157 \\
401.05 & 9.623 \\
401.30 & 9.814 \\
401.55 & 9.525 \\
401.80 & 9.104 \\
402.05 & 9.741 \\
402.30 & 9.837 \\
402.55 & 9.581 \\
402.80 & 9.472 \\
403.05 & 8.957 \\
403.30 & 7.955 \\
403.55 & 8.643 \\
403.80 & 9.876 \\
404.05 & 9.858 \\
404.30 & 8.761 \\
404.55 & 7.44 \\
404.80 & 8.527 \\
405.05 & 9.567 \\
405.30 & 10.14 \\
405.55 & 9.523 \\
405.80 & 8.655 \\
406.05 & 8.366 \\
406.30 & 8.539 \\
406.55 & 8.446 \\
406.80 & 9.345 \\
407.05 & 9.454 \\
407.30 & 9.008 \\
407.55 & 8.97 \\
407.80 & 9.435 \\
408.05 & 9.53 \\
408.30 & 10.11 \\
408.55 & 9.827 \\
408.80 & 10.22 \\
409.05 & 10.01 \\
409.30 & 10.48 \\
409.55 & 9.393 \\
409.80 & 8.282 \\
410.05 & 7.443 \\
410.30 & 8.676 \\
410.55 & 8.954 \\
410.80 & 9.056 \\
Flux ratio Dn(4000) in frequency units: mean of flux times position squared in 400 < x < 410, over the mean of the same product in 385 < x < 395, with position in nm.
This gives 1.89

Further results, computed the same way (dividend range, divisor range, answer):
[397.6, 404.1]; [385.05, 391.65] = 1.71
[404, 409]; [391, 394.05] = 1.91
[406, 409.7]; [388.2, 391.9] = 1.68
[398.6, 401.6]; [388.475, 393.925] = 1.73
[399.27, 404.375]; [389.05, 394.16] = 1.79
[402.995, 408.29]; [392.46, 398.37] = 1.87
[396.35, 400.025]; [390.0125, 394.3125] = 1.31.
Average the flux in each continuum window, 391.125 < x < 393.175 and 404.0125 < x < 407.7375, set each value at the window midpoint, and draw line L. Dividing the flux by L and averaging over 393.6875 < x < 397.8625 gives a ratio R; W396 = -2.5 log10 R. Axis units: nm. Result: 0.26 mag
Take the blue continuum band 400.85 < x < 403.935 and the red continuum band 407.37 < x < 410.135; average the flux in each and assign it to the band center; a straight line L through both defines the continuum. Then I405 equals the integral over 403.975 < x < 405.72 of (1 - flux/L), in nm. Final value 0.06 nm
